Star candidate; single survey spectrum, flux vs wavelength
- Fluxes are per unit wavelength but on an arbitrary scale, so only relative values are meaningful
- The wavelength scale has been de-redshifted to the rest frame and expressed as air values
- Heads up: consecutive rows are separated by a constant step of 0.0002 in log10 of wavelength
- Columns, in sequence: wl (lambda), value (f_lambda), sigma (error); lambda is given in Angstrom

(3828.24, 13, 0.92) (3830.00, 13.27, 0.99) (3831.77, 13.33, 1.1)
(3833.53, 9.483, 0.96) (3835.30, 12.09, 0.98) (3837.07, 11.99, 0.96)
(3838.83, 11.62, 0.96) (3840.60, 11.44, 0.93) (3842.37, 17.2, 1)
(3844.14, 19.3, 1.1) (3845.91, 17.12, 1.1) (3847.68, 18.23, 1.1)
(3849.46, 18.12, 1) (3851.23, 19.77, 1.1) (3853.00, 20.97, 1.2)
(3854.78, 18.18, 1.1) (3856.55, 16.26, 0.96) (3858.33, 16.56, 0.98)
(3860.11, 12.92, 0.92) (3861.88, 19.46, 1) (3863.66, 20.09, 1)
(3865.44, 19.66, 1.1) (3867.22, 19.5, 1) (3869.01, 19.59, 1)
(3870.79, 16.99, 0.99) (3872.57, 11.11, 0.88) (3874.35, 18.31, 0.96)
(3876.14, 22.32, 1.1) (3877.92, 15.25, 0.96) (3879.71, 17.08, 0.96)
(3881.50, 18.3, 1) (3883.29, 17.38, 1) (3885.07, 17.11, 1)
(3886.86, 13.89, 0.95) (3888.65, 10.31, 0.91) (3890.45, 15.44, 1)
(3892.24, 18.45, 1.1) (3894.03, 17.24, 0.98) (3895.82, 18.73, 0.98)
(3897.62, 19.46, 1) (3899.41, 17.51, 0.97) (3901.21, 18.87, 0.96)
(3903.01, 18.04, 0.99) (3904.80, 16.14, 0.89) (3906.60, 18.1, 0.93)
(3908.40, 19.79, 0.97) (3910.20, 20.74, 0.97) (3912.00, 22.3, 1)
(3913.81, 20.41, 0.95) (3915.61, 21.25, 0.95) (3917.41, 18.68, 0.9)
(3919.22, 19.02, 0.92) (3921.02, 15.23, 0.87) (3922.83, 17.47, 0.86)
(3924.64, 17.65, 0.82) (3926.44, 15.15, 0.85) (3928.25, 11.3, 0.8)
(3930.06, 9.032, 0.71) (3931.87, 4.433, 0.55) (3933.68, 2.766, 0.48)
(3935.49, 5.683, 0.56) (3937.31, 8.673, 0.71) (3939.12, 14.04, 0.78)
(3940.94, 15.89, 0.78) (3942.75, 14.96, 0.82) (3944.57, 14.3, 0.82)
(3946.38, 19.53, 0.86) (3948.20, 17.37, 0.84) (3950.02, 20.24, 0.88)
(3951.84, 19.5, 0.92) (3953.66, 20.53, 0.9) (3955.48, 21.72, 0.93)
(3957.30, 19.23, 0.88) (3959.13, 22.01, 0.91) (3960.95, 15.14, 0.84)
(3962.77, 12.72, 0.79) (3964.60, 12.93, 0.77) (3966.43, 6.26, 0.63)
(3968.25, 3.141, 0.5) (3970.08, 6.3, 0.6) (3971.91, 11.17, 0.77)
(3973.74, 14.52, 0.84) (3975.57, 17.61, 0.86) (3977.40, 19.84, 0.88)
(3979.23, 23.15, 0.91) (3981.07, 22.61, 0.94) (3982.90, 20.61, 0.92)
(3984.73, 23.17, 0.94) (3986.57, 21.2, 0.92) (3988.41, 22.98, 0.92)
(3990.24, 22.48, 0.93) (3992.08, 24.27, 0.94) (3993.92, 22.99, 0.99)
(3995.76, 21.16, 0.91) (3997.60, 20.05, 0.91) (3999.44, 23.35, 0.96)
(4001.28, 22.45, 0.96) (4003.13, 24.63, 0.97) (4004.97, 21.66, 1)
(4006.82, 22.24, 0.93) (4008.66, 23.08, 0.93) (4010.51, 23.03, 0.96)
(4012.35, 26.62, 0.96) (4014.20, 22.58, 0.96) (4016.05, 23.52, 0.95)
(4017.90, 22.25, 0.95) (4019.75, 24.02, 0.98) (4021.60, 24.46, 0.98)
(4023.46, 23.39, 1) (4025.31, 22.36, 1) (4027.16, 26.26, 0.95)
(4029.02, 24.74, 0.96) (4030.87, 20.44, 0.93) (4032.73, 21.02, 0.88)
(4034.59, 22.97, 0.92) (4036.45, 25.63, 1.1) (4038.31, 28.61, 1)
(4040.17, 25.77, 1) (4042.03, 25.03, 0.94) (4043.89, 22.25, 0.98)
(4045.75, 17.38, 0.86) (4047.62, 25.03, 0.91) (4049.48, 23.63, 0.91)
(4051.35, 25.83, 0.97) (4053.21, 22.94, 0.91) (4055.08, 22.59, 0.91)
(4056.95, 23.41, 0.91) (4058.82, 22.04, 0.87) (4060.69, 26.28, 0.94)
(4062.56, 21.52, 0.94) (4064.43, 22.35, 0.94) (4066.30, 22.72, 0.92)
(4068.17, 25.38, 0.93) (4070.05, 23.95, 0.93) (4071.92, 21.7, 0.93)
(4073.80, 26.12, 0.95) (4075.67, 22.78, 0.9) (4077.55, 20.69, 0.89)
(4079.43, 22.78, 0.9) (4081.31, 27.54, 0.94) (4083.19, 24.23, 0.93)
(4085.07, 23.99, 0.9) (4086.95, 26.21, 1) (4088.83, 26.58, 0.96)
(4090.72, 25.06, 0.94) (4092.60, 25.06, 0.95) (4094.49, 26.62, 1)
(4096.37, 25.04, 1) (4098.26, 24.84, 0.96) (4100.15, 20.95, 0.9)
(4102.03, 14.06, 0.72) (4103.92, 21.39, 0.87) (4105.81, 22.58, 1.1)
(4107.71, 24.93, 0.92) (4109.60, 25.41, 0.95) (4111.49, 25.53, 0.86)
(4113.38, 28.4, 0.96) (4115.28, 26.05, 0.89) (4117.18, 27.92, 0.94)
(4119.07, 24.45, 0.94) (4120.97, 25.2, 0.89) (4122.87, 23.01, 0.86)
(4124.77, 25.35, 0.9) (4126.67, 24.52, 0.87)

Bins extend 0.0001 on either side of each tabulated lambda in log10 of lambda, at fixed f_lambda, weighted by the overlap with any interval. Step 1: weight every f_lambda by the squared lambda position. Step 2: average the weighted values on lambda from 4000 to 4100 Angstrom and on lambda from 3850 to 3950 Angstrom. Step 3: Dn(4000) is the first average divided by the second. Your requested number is 1.56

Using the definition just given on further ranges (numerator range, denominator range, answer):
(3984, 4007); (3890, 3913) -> 1.27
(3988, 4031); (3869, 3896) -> 1.49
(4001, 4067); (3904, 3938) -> 1.66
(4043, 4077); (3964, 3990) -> 1.48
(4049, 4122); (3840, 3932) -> 1.54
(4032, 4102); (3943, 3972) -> 1.66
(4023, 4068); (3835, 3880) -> 1.52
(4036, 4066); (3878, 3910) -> 1.49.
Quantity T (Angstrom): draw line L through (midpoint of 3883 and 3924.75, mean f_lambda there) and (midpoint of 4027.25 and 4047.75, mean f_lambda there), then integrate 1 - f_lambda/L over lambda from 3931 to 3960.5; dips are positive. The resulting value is 7.04 Angstrom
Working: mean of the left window 17.9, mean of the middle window 15.1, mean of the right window 23.6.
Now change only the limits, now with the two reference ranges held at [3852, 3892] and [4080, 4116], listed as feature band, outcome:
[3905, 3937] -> 6.0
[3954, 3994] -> 5.9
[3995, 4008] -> -0.6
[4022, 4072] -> -1.8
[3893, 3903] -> -0.2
